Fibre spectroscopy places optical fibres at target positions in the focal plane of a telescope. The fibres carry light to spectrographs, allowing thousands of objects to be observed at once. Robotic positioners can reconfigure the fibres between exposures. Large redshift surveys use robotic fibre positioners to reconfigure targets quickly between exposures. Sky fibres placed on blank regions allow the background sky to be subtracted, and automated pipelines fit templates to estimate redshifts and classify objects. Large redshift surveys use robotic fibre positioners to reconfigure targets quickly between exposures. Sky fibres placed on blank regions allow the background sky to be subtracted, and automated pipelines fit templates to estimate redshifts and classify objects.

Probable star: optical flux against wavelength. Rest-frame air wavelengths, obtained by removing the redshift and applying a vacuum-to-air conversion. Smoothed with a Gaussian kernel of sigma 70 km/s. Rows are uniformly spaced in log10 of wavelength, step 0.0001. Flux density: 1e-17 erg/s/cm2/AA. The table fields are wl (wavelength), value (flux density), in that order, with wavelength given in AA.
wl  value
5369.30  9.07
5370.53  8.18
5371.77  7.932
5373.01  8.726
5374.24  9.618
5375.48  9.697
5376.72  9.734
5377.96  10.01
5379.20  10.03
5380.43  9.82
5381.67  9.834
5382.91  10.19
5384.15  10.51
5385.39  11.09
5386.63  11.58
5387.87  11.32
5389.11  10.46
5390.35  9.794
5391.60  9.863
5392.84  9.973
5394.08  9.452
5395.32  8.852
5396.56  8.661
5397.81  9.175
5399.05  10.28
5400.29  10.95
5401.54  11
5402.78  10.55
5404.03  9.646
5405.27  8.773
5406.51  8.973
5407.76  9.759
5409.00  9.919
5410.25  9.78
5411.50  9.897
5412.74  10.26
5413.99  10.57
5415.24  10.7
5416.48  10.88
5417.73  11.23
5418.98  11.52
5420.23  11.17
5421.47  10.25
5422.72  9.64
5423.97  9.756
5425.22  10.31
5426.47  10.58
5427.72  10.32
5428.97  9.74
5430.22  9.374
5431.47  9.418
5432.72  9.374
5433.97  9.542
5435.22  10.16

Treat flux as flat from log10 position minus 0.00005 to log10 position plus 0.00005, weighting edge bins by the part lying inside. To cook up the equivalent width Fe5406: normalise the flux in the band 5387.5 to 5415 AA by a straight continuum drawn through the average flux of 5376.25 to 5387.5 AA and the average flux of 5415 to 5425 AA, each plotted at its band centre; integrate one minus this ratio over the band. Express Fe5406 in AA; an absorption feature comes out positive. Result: 1.5 AA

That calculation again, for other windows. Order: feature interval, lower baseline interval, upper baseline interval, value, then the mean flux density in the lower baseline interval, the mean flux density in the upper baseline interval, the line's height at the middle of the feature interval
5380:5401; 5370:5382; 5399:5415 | -1.0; 9.36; 10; 9.67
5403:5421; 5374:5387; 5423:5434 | -0.5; 10.2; 9.83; 9.95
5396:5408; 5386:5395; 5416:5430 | 0.7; 10.3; 10.5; 10.4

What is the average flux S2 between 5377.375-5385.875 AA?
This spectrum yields 10.2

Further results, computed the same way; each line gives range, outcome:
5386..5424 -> 10.2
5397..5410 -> 9.88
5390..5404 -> 9.85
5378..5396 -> 10.2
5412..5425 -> 10.6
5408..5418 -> 10.4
